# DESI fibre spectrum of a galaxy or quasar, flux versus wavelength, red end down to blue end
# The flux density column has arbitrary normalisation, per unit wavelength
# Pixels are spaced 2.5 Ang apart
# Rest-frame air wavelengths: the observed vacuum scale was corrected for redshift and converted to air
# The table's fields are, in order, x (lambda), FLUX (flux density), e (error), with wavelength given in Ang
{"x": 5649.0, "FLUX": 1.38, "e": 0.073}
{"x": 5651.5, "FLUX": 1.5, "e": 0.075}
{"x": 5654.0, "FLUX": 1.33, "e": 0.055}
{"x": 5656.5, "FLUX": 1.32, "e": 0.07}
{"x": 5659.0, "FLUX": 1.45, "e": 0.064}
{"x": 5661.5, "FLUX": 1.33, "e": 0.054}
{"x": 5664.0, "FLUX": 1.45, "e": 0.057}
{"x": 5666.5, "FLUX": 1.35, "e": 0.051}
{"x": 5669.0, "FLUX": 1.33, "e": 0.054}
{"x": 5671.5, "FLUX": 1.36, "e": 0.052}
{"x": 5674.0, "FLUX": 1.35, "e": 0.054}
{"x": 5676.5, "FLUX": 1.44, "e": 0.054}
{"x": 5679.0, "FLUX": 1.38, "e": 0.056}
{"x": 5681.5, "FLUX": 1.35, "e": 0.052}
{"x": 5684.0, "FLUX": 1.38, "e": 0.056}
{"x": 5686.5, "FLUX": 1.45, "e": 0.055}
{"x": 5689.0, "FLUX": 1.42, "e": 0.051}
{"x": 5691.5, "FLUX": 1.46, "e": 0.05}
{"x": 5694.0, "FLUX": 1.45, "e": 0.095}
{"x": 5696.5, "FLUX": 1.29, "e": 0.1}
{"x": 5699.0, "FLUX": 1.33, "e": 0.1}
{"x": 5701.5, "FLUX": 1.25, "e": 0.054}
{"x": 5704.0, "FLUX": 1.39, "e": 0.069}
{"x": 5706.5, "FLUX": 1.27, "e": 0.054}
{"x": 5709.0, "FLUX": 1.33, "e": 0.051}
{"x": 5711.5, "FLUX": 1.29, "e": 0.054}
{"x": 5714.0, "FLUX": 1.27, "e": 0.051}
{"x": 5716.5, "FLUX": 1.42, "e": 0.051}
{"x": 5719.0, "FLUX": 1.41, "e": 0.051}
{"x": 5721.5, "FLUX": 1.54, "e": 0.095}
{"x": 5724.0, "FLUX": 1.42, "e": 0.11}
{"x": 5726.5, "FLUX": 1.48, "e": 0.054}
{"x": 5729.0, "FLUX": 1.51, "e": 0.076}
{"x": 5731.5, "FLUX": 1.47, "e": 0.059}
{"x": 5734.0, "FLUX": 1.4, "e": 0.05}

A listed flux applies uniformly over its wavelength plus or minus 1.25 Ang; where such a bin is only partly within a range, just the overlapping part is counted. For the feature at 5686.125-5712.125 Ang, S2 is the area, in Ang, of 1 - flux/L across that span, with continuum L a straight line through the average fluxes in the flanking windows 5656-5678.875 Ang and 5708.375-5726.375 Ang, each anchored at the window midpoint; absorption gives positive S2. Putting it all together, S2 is 0.6 Ang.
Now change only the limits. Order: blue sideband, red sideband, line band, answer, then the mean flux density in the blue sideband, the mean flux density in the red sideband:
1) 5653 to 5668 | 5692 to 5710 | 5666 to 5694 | -0.79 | 1.37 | 1.34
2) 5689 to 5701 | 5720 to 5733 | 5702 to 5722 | 1.12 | 1.38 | 1.48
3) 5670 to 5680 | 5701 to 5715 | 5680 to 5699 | -0.68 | 1.38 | 1.3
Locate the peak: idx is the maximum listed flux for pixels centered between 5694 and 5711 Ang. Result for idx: 1.45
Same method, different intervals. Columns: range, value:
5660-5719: 1.46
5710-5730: 1.54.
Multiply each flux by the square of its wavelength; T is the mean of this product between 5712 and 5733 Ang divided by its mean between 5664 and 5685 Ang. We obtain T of 1.06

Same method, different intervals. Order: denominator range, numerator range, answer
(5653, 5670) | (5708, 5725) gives 1.03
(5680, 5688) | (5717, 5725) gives 1.06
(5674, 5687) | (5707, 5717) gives 0.96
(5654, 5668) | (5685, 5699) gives 1.03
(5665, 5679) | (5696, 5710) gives 0.97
